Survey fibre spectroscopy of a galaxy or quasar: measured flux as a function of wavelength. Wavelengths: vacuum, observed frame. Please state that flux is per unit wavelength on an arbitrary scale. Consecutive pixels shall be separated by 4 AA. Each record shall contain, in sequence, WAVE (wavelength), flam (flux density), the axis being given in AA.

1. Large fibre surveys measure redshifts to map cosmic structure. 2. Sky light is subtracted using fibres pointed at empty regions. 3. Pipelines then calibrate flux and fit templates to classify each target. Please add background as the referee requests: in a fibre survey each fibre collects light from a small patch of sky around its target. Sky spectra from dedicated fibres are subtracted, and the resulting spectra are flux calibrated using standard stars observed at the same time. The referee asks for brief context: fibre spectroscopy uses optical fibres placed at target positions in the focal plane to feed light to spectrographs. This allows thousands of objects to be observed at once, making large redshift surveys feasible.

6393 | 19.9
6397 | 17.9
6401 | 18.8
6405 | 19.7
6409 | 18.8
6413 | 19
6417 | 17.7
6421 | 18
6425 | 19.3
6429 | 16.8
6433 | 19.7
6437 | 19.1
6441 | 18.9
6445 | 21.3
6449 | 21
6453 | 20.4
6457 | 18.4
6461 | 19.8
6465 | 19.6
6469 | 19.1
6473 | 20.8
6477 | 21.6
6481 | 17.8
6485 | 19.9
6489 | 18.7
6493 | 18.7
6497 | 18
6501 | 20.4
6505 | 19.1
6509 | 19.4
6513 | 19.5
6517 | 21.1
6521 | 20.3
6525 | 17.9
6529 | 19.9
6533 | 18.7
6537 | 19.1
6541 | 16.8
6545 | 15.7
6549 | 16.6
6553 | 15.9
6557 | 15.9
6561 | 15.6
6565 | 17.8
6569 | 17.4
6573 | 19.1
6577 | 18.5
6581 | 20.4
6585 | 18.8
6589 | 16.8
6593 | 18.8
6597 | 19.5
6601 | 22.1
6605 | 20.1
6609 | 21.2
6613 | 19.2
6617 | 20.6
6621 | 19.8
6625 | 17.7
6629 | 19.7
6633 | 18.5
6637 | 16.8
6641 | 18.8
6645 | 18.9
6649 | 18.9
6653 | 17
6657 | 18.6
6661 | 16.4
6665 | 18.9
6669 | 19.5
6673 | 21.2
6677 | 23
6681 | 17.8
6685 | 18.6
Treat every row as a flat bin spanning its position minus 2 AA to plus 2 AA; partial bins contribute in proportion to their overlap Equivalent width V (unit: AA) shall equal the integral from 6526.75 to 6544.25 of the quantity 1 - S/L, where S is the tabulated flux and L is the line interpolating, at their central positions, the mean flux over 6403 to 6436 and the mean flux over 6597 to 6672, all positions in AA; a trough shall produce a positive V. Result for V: 0.44 AA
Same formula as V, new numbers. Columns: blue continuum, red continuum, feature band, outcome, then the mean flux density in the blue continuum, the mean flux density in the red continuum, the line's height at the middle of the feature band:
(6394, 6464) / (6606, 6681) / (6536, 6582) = 4.39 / 19.1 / 19.1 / 19.1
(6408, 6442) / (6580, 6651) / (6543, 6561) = 2.88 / 18.6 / 19.2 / 19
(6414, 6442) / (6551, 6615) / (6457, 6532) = -3.89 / 18.5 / 18.6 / 18.5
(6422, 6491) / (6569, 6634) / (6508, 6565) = 4.24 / 19.5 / 19.4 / 19.4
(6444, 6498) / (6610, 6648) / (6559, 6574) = 1.45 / 19.6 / 18.9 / 19.2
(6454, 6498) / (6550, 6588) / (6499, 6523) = -1.60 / 19.4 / 17.7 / 18.7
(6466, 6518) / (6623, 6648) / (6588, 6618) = -1.92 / 19.5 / 18.4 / 18.7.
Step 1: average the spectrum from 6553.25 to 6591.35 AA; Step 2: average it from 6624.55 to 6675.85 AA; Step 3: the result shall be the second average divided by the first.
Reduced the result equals 1.05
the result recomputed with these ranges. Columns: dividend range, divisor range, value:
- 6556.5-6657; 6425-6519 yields 0.96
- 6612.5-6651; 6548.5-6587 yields 1.07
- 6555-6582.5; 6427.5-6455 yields 0.90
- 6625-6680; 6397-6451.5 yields 0.99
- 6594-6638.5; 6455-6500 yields 1.01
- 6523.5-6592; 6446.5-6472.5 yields 0.89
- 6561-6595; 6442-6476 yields 0.91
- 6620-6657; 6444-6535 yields 0.94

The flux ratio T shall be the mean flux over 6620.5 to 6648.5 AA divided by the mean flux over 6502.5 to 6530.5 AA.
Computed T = 0.9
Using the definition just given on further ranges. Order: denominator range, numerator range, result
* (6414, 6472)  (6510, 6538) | 1.01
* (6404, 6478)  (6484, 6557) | 0.96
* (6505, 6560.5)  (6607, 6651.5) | 1.05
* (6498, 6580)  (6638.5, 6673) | 1.01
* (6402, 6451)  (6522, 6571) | 0.91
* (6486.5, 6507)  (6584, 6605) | 1.02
